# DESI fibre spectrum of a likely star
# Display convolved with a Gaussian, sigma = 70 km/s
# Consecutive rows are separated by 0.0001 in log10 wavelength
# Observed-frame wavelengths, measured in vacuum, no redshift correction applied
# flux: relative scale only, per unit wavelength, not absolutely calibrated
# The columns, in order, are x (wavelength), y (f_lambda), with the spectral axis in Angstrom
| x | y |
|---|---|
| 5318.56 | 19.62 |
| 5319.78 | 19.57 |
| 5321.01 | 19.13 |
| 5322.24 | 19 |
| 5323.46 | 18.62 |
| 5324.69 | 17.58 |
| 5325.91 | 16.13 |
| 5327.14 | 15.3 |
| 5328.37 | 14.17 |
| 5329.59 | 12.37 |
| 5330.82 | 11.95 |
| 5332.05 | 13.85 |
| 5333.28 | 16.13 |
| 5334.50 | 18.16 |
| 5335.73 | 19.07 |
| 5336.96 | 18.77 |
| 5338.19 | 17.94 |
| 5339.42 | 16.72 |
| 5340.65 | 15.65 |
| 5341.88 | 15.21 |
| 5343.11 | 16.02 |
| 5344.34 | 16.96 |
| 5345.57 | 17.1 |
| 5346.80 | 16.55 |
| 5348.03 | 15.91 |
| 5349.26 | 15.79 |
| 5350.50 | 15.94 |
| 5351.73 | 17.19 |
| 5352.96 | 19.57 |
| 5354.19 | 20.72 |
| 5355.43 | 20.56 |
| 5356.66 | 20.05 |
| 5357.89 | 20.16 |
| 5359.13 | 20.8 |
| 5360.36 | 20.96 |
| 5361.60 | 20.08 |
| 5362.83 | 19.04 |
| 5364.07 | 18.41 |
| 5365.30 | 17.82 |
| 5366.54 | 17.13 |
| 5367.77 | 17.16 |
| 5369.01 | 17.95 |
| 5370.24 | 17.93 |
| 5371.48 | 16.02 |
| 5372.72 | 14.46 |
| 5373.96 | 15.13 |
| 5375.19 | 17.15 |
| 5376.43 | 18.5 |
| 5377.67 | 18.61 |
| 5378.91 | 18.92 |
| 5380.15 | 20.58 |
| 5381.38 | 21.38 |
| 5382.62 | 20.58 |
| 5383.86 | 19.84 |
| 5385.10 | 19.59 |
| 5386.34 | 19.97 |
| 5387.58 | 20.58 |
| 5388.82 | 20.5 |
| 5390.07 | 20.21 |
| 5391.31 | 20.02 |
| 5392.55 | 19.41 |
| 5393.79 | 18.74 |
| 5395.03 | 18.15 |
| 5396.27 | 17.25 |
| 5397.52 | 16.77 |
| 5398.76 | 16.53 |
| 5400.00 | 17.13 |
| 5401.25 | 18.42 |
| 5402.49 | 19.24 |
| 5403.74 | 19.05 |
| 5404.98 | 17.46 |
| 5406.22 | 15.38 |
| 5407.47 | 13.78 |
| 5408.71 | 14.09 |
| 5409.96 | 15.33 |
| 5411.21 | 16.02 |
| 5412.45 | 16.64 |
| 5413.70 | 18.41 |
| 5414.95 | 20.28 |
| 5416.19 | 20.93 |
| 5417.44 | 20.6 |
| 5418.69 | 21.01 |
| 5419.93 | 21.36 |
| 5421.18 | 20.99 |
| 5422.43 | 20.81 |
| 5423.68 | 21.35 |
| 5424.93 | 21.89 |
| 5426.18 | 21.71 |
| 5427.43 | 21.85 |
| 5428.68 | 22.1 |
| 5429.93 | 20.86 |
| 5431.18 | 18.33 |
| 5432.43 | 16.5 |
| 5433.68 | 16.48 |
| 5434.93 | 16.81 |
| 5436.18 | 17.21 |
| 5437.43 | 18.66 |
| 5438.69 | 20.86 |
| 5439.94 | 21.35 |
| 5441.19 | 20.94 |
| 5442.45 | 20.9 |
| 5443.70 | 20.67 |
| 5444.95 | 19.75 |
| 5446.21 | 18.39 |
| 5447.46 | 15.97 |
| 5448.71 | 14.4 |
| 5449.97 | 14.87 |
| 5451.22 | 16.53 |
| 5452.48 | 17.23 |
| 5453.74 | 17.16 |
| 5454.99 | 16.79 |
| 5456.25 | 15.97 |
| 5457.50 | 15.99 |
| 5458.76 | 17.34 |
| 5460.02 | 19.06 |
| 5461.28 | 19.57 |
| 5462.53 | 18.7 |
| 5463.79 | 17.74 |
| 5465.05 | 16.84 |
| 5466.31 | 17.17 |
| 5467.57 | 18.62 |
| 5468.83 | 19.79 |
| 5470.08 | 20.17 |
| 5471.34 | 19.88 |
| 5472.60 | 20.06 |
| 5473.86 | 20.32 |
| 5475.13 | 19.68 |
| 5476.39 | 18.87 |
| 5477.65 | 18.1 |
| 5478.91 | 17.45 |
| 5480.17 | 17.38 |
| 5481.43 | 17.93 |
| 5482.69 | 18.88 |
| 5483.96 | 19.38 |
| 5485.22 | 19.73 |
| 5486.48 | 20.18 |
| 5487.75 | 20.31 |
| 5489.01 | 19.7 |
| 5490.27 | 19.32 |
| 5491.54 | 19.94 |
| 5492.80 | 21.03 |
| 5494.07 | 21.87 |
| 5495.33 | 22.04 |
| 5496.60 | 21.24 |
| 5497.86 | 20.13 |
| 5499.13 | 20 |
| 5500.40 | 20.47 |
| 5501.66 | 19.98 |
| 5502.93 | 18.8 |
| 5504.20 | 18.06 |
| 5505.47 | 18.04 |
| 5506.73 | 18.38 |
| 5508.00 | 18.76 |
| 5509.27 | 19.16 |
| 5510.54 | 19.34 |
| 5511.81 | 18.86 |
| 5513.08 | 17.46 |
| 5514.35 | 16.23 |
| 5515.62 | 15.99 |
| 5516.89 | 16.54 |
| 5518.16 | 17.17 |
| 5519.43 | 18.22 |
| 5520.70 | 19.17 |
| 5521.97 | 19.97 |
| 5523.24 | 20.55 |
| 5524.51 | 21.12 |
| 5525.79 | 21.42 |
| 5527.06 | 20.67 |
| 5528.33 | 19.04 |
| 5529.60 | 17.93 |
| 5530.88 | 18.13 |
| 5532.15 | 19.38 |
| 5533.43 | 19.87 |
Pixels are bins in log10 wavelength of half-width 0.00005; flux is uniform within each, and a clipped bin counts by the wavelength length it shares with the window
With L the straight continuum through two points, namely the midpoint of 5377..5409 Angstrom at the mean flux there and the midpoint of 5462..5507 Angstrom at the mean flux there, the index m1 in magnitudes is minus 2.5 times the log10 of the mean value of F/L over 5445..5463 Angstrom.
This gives 0.12 mag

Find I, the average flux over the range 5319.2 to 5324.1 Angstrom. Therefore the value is 19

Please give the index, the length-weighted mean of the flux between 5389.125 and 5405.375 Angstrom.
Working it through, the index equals 18.4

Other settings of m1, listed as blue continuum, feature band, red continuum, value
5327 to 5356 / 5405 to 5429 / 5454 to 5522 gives -0.080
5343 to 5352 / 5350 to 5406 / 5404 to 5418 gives -0.116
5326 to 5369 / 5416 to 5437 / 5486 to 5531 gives -0.097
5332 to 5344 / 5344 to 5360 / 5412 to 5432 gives -0.048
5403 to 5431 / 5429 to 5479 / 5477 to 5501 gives 0.065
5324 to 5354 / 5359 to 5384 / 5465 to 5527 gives -0.093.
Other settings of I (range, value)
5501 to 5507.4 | 18.7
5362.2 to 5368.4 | 17.9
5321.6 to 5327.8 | 17.3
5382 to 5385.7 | 20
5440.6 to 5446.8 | 20.1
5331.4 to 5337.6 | 17.2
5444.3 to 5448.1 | 18.1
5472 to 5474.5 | 20.1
